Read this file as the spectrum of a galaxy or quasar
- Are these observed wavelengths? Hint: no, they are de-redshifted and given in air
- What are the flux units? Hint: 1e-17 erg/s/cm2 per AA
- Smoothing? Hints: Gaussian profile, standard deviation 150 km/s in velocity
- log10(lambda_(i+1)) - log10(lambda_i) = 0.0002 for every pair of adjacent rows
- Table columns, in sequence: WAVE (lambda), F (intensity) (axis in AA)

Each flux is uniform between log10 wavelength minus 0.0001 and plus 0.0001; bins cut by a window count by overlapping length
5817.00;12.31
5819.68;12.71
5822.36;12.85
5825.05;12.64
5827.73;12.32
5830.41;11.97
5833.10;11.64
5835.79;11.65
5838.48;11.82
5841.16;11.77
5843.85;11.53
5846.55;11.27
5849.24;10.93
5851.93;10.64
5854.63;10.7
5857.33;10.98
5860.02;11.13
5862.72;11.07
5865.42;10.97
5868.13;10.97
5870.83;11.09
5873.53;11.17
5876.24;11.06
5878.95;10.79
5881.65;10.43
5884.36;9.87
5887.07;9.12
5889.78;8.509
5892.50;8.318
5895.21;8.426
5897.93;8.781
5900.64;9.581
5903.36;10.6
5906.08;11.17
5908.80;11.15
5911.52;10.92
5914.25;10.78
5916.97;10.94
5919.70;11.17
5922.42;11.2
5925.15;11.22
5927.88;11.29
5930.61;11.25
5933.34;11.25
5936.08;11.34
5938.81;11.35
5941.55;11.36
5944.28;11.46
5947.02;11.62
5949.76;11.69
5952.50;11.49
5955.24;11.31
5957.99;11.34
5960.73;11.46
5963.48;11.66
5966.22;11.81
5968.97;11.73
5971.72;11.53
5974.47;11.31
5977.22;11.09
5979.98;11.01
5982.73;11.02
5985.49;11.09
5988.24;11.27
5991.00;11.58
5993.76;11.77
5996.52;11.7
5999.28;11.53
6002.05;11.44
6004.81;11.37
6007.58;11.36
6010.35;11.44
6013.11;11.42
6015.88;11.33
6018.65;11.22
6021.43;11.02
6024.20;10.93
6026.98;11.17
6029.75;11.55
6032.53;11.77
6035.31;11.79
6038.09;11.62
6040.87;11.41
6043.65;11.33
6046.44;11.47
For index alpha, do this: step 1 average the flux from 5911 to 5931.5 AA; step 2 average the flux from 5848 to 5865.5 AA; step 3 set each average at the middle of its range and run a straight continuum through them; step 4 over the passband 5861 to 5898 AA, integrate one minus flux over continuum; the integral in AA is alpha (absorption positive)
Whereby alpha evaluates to 3.0 AA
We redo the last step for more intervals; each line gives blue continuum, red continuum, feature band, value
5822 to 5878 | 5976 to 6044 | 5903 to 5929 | 0.8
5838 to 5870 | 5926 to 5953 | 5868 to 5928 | 5.0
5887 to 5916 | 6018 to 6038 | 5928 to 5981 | -4.9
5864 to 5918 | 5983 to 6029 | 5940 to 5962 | -1.3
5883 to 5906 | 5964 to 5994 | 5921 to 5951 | -3.1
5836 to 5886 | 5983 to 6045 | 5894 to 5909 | 1.7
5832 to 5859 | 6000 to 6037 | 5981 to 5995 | 0.0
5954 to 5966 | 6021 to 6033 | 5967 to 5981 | 0.1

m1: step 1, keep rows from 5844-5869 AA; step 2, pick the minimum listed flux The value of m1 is 10.64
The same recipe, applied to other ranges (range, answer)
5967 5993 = 11.01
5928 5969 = 11.25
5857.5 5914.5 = 8.318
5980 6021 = 11.02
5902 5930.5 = 10.6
